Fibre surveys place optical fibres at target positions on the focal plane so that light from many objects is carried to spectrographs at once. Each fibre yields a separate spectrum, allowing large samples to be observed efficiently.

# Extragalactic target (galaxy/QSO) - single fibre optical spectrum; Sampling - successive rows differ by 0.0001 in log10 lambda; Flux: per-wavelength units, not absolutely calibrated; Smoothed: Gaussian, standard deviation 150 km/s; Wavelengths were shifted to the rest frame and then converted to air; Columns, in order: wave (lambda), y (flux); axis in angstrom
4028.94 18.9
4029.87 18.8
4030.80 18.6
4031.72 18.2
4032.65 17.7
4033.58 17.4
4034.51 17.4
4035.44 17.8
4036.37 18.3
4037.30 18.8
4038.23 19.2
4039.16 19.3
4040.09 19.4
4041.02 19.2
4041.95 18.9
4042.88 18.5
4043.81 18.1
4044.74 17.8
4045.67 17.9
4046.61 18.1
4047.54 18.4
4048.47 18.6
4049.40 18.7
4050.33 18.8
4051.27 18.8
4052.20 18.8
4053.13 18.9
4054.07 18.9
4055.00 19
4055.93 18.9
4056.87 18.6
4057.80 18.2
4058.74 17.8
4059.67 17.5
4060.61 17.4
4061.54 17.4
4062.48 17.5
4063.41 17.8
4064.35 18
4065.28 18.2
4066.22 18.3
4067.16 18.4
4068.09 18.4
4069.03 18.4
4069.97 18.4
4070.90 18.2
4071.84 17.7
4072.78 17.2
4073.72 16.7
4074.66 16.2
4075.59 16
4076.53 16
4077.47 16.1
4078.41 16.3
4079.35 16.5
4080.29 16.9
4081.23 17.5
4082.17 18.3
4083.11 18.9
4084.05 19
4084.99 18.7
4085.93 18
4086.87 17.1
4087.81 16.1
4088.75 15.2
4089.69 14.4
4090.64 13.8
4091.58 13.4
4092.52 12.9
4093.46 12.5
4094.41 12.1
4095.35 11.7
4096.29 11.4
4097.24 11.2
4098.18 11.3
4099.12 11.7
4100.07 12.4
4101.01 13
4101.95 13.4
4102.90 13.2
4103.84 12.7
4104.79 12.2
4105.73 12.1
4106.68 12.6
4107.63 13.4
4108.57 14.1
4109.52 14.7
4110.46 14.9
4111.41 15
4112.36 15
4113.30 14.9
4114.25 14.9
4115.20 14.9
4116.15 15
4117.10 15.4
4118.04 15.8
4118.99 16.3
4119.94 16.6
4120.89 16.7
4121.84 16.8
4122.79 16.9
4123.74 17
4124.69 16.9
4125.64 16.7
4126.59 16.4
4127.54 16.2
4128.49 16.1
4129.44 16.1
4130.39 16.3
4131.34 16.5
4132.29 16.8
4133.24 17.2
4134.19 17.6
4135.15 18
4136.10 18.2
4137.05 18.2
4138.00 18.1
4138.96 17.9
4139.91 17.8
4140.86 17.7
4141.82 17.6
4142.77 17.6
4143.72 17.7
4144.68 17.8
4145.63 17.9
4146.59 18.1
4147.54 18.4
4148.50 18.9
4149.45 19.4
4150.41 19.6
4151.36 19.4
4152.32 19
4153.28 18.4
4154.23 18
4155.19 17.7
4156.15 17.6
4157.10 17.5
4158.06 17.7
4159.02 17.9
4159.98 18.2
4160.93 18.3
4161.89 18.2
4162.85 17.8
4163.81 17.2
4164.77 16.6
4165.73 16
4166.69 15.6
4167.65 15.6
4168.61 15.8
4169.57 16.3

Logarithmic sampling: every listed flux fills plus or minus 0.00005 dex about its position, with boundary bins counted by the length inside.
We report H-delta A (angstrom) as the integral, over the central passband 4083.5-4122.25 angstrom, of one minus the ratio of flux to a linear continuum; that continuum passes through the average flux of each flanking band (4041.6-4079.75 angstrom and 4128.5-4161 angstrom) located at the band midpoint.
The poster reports 7.77 angstrom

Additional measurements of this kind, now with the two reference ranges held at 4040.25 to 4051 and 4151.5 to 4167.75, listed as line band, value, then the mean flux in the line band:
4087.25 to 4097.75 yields 2.9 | 13.2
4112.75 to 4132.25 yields 1.9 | 16.1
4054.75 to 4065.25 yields 0.2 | 18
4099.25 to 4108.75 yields 2.7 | 12.8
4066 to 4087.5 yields 0.9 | 17.5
